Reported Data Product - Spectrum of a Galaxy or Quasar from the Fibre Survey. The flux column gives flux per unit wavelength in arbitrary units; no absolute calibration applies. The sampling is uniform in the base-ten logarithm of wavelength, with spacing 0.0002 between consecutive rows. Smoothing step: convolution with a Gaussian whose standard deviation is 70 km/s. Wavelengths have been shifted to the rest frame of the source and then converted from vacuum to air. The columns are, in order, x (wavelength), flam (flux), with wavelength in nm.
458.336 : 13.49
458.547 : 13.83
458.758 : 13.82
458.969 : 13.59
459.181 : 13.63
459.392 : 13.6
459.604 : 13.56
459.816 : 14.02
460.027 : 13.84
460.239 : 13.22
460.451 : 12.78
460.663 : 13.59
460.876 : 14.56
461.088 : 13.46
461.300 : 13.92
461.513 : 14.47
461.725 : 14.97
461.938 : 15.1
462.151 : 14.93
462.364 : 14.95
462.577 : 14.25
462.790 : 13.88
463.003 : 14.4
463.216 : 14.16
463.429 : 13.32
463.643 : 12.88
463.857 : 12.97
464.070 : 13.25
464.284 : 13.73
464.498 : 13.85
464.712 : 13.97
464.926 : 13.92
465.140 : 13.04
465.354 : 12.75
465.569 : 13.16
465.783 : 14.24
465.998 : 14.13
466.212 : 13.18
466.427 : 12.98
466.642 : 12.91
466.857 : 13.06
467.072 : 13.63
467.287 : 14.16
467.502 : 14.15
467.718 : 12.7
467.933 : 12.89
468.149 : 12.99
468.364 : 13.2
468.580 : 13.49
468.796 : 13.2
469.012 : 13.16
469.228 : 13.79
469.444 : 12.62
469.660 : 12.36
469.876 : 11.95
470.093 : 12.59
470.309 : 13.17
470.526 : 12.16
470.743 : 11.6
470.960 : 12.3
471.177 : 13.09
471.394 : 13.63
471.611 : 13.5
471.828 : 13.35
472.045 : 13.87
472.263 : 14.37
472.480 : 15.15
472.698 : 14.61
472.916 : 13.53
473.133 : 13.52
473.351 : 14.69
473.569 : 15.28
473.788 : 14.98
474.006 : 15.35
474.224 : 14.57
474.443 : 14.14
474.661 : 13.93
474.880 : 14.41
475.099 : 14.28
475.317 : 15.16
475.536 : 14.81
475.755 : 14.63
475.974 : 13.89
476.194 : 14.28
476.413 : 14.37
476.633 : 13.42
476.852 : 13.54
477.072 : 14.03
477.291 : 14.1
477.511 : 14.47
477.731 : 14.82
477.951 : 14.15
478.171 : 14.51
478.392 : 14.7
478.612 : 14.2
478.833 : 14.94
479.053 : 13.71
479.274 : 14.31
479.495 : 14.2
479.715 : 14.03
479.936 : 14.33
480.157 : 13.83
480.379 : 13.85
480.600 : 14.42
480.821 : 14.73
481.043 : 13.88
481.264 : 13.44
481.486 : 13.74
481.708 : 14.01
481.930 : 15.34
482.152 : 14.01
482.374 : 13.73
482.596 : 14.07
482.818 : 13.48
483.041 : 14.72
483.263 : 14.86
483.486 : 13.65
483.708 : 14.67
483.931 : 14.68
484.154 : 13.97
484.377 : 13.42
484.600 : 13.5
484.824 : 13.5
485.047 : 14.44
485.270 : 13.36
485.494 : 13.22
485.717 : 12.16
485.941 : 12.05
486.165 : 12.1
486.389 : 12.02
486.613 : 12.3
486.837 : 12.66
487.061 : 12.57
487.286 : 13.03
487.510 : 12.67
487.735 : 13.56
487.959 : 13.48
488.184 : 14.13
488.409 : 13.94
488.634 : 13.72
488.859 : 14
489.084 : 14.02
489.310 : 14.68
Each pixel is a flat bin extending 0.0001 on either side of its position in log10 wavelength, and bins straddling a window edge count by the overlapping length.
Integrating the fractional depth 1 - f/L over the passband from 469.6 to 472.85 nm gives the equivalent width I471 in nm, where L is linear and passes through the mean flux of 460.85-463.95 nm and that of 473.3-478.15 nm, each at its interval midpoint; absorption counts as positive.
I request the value 0.26 nm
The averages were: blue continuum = 14.1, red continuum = 14.4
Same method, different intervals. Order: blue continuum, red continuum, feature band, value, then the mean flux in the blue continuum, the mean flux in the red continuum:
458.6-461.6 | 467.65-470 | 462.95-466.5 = -0.06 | 13.7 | 12.9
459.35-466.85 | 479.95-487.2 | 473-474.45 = -0.10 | 13.8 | 13.6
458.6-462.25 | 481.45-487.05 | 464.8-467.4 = 0.08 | 13.9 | 13.6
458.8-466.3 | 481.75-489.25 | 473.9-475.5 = -0.10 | 13.8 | 13.6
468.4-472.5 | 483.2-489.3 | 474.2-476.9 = -0.22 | 13.1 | 13.4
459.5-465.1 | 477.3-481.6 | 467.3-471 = 0.30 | 13.9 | 14.2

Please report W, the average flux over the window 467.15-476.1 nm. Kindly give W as 13.7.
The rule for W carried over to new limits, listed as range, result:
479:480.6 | 14.1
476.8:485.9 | 14.1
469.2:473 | 13.2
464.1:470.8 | 13.2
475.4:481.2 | 14.2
